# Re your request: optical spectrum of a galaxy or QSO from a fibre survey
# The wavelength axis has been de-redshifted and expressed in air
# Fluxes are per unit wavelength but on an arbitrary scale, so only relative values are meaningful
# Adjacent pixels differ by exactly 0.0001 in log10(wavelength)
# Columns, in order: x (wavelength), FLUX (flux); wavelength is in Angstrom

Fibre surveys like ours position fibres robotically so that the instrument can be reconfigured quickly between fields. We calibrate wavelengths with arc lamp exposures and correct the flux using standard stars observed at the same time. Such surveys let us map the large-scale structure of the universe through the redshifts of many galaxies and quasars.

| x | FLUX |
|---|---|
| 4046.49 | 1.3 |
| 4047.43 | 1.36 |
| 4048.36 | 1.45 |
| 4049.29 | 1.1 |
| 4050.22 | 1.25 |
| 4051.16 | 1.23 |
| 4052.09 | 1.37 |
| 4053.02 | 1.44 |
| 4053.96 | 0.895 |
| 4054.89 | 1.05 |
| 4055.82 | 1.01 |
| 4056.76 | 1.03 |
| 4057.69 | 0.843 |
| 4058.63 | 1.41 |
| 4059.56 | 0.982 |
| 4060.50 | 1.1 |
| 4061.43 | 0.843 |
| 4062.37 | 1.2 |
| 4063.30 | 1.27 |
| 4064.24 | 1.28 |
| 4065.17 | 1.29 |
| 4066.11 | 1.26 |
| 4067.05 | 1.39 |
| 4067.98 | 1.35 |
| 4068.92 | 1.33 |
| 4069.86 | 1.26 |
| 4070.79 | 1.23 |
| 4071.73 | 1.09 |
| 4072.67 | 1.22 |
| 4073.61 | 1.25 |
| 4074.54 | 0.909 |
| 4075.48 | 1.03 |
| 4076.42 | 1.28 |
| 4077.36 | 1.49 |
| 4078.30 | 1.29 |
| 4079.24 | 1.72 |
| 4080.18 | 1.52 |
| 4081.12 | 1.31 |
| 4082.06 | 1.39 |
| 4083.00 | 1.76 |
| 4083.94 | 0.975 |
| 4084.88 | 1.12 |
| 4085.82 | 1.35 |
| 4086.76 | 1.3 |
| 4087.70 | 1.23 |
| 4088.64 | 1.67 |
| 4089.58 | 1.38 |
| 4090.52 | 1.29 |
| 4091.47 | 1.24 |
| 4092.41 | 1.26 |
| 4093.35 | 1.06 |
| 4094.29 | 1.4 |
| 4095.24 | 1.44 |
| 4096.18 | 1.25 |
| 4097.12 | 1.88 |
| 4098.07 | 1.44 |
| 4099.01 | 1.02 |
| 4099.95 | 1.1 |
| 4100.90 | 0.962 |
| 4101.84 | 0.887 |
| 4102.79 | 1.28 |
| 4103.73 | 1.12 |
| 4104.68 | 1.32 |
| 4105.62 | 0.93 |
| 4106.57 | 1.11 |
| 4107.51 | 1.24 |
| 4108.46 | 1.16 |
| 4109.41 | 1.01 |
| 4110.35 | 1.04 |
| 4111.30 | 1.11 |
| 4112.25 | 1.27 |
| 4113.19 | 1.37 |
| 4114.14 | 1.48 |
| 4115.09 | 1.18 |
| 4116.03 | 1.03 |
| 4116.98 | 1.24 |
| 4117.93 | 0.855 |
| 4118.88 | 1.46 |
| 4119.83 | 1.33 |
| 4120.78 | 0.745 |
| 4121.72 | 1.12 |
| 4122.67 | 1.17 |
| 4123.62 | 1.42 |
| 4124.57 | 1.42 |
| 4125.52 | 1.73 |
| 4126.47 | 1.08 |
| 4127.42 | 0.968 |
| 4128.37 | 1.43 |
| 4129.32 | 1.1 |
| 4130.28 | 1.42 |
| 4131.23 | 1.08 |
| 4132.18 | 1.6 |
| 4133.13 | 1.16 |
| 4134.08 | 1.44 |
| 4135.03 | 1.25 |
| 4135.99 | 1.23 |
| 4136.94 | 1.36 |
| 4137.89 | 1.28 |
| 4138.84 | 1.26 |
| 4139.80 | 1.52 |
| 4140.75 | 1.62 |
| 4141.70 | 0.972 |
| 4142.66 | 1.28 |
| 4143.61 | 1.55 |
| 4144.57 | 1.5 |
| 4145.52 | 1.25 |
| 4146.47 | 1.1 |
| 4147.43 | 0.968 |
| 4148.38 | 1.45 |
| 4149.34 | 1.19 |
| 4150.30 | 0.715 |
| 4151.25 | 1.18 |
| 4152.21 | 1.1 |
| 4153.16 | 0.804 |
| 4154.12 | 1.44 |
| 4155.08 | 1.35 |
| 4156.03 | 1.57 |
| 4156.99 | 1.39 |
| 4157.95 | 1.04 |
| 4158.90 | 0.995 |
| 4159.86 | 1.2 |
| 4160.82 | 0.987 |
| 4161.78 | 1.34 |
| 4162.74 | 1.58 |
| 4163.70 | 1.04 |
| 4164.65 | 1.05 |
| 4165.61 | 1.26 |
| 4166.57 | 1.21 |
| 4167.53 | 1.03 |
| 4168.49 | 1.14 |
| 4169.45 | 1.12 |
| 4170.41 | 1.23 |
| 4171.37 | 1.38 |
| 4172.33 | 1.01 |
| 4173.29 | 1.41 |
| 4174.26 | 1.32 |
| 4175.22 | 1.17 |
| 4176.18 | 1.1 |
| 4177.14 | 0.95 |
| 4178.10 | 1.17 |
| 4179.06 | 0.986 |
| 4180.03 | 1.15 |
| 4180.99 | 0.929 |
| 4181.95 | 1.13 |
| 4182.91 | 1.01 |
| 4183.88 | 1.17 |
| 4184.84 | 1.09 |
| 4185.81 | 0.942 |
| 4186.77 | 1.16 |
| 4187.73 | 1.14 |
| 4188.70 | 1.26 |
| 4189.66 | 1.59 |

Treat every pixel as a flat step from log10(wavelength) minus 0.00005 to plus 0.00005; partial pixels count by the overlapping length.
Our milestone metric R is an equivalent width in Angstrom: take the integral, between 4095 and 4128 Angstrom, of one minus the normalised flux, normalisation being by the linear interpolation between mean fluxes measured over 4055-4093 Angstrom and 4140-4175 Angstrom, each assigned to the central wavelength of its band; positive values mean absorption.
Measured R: 0.9 Angstrom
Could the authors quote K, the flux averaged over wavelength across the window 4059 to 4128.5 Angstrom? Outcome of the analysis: 1.24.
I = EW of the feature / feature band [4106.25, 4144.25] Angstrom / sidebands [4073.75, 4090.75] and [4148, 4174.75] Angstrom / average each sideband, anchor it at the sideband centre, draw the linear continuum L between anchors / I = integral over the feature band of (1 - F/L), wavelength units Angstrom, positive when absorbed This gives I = 0.1 Angstrom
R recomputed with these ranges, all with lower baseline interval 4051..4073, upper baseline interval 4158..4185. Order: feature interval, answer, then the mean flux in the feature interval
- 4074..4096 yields -2.8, 1.32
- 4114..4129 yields -0.8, 1.22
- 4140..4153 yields -0.7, 1.22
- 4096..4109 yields -0.2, 1.19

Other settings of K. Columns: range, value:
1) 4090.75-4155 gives 1.23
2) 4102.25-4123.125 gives 1.16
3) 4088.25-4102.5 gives 1.28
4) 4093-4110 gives 1.2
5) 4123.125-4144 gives 1.32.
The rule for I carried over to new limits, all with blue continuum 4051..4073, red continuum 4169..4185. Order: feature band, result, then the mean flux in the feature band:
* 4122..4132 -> -1.13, 1.29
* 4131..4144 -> -2.02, 1.33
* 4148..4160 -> -0.39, 1.18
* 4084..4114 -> -1.67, 1.23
